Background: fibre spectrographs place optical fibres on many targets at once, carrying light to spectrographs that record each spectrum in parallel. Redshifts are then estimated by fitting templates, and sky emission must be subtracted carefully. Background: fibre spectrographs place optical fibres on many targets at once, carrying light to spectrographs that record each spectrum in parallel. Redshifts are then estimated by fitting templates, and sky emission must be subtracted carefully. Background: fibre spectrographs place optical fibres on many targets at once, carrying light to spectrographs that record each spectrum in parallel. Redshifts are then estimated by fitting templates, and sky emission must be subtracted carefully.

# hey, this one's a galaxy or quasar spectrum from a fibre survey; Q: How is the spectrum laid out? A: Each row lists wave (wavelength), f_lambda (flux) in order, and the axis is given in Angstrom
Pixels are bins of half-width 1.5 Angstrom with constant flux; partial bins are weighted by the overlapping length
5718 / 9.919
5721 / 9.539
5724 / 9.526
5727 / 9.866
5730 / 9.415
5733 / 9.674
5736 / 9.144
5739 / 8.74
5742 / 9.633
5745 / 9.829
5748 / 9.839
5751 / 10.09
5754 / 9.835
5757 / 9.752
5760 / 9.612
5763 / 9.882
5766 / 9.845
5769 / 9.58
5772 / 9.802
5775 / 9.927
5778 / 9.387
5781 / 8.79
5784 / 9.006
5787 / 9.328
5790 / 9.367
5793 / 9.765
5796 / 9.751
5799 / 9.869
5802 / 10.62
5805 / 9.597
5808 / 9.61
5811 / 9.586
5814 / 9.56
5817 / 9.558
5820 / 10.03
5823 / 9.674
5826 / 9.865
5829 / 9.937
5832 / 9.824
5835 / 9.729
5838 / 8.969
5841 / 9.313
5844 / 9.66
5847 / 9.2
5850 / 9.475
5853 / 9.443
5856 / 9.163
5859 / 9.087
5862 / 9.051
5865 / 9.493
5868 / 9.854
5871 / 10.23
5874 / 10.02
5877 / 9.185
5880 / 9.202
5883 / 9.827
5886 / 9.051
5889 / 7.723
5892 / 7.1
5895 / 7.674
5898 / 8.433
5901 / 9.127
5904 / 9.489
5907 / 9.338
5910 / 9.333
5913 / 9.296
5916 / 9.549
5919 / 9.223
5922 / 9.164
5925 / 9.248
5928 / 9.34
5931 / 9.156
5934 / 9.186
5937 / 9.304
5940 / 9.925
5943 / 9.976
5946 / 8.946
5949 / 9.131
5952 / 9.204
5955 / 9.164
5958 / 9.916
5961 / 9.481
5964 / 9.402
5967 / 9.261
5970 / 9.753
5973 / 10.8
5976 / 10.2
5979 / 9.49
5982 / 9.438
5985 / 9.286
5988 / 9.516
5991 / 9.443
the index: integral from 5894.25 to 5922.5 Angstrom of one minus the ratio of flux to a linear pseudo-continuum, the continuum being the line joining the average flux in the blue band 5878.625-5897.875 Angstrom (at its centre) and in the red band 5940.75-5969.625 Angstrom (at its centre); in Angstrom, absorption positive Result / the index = -1.2 Angstrom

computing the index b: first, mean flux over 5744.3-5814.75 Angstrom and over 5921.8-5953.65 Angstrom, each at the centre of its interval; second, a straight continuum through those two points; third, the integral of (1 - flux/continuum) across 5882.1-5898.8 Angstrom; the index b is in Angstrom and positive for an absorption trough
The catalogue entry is 2.11 Angstrom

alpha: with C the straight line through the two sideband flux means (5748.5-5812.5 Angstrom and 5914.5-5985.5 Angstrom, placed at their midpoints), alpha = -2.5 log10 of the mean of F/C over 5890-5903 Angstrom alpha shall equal 0.17 mag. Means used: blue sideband 9.67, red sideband 9.48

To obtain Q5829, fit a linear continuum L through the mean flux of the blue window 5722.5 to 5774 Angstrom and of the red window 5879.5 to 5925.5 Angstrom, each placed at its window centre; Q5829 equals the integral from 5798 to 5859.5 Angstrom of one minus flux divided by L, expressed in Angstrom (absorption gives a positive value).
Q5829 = -2.3 Angstrom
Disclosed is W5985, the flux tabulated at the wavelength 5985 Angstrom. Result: 9.286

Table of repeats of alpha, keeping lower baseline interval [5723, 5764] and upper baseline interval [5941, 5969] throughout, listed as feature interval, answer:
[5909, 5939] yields 0.017 mag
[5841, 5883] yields 0.003 mag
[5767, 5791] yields 0.021 mag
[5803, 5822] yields -0.014 mag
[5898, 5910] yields 0.029 mag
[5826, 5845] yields -0.007 mag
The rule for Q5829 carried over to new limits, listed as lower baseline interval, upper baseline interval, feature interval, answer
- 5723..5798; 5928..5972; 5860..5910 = 2.2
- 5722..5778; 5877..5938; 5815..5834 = -0.9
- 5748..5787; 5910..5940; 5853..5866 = 0.3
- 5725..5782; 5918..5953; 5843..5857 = 0.1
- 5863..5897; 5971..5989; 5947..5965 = 0.4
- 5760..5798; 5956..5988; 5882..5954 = 4.3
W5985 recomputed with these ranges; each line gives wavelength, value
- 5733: 9.674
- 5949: 9.131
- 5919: 9.223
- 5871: 10.23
